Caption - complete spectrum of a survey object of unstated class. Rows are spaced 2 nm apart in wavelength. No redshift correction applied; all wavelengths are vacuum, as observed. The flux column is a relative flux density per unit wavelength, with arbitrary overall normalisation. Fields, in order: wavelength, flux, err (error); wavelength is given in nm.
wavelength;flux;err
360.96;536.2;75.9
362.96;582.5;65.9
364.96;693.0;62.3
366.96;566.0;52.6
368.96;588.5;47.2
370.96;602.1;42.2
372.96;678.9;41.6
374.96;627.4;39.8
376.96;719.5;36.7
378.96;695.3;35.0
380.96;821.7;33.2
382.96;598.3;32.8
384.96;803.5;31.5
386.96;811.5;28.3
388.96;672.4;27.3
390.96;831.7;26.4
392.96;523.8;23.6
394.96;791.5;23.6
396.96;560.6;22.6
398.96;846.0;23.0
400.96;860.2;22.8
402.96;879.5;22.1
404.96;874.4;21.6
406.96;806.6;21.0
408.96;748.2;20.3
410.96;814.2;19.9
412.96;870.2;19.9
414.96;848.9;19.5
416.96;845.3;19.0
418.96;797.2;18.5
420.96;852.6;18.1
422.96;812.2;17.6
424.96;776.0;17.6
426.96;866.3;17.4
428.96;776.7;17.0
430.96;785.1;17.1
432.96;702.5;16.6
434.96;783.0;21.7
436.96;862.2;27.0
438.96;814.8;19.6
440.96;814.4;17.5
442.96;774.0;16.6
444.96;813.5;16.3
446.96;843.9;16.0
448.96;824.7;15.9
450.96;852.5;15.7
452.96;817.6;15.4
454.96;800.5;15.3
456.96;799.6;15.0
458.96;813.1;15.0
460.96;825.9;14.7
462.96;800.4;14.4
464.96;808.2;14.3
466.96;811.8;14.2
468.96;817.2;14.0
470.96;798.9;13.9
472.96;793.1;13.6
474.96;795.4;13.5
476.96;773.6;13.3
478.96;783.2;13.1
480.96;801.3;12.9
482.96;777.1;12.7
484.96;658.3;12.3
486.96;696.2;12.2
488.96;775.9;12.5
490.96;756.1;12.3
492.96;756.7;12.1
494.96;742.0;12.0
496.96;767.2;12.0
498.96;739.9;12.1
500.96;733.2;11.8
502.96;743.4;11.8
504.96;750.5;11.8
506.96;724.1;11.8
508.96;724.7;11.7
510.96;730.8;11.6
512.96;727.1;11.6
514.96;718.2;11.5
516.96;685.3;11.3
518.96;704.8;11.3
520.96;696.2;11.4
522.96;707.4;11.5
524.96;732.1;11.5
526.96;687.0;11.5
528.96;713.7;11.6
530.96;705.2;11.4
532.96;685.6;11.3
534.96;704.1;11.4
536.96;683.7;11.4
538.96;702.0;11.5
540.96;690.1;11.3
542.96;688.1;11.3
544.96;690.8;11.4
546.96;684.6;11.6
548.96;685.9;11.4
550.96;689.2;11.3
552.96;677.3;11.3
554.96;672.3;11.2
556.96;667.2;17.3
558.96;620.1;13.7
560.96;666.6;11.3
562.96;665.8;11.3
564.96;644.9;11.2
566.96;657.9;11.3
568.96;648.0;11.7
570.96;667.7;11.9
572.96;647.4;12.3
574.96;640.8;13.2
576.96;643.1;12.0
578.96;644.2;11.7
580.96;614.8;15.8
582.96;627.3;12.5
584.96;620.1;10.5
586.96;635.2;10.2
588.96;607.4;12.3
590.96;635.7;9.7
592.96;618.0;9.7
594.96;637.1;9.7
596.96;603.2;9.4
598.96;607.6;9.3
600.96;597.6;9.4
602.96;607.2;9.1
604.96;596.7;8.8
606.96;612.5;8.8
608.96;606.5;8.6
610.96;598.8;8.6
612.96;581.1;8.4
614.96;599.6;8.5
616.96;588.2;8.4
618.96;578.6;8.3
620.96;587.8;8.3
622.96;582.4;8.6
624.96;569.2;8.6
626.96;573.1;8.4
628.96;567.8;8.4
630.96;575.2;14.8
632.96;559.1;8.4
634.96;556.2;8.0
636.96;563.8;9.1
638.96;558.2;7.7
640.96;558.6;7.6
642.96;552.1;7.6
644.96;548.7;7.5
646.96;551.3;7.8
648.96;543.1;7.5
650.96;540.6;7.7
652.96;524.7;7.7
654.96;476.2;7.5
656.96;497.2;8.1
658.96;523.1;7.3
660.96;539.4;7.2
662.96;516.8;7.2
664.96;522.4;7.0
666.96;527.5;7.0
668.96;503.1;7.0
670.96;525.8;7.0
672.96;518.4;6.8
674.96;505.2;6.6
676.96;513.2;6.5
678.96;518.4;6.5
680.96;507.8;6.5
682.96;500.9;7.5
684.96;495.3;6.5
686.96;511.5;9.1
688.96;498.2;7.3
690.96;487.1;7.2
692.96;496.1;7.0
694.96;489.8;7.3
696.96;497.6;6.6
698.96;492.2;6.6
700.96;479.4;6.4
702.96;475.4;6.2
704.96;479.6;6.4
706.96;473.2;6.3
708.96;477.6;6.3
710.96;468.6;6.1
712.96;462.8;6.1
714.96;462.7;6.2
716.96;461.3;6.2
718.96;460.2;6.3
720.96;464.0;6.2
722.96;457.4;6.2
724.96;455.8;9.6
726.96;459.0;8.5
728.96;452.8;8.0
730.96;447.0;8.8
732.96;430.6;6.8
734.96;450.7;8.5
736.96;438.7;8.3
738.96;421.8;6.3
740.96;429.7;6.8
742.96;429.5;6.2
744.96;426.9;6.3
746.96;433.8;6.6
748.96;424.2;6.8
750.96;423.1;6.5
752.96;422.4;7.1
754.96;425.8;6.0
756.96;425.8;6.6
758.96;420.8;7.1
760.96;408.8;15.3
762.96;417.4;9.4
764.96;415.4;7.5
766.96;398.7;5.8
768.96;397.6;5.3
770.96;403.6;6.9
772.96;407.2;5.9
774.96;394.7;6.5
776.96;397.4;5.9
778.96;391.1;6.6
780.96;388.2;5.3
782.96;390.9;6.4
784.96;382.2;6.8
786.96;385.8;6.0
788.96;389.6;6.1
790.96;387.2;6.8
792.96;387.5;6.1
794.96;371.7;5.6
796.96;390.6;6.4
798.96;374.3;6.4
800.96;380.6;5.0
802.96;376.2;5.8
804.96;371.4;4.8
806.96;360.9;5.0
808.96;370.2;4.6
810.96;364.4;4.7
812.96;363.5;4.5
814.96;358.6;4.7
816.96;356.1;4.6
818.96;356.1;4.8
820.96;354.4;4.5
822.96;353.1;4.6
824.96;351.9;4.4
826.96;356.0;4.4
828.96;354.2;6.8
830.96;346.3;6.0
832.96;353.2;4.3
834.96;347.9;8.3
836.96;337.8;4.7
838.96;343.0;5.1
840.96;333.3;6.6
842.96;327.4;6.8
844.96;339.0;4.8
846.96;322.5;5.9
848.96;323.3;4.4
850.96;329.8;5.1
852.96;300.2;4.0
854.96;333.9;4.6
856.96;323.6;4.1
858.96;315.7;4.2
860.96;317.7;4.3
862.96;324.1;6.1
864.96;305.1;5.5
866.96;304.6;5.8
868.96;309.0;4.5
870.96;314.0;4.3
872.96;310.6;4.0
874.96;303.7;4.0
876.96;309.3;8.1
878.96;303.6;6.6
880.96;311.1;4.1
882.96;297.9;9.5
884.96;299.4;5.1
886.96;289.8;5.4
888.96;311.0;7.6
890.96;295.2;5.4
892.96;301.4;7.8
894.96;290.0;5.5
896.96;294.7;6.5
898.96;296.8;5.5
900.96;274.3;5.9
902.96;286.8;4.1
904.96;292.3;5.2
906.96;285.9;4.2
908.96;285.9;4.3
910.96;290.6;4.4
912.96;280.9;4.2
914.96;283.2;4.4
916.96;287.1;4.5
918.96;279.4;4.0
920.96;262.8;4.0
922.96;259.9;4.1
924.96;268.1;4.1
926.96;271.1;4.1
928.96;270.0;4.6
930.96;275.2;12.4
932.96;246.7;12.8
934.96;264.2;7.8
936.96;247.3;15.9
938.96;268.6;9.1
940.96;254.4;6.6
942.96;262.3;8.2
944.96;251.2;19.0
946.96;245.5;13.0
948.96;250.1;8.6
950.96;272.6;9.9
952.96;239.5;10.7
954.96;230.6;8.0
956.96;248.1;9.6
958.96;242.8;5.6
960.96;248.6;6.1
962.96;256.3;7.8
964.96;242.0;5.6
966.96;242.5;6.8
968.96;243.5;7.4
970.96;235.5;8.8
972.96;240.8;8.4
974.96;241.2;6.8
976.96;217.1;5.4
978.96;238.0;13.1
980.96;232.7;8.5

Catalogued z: 0.00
